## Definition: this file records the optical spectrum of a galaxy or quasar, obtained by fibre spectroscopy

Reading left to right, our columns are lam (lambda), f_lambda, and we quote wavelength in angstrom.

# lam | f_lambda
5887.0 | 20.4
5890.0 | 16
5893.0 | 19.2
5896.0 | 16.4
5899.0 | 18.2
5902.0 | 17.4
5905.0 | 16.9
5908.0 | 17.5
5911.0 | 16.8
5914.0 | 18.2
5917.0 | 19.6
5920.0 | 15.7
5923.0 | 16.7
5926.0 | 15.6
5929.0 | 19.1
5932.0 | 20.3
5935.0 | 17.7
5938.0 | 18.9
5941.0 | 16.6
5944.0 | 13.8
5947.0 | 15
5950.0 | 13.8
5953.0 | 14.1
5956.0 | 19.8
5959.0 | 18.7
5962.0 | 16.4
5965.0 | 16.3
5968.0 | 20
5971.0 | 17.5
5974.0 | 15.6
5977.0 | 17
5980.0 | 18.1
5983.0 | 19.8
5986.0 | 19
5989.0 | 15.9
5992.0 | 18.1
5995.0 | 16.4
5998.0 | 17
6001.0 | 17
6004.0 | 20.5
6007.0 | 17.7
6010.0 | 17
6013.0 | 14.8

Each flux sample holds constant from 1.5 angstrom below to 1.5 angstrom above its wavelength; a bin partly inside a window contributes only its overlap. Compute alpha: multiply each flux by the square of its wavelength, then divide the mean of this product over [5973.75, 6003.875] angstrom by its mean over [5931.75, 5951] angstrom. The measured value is 1.1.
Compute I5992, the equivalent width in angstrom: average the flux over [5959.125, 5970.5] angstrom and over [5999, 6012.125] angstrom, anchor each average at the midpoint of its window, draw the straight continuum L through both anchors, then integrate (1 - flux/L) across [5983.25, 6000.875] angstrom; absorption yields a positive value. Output 0.36 angstrom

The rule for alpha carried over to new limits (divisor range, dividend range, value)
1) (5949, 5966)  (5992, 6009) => 1.08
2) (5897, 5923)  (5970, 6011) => 1.04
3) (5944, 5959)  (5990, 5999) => 1.10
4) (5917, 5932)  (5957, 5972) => 1.04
